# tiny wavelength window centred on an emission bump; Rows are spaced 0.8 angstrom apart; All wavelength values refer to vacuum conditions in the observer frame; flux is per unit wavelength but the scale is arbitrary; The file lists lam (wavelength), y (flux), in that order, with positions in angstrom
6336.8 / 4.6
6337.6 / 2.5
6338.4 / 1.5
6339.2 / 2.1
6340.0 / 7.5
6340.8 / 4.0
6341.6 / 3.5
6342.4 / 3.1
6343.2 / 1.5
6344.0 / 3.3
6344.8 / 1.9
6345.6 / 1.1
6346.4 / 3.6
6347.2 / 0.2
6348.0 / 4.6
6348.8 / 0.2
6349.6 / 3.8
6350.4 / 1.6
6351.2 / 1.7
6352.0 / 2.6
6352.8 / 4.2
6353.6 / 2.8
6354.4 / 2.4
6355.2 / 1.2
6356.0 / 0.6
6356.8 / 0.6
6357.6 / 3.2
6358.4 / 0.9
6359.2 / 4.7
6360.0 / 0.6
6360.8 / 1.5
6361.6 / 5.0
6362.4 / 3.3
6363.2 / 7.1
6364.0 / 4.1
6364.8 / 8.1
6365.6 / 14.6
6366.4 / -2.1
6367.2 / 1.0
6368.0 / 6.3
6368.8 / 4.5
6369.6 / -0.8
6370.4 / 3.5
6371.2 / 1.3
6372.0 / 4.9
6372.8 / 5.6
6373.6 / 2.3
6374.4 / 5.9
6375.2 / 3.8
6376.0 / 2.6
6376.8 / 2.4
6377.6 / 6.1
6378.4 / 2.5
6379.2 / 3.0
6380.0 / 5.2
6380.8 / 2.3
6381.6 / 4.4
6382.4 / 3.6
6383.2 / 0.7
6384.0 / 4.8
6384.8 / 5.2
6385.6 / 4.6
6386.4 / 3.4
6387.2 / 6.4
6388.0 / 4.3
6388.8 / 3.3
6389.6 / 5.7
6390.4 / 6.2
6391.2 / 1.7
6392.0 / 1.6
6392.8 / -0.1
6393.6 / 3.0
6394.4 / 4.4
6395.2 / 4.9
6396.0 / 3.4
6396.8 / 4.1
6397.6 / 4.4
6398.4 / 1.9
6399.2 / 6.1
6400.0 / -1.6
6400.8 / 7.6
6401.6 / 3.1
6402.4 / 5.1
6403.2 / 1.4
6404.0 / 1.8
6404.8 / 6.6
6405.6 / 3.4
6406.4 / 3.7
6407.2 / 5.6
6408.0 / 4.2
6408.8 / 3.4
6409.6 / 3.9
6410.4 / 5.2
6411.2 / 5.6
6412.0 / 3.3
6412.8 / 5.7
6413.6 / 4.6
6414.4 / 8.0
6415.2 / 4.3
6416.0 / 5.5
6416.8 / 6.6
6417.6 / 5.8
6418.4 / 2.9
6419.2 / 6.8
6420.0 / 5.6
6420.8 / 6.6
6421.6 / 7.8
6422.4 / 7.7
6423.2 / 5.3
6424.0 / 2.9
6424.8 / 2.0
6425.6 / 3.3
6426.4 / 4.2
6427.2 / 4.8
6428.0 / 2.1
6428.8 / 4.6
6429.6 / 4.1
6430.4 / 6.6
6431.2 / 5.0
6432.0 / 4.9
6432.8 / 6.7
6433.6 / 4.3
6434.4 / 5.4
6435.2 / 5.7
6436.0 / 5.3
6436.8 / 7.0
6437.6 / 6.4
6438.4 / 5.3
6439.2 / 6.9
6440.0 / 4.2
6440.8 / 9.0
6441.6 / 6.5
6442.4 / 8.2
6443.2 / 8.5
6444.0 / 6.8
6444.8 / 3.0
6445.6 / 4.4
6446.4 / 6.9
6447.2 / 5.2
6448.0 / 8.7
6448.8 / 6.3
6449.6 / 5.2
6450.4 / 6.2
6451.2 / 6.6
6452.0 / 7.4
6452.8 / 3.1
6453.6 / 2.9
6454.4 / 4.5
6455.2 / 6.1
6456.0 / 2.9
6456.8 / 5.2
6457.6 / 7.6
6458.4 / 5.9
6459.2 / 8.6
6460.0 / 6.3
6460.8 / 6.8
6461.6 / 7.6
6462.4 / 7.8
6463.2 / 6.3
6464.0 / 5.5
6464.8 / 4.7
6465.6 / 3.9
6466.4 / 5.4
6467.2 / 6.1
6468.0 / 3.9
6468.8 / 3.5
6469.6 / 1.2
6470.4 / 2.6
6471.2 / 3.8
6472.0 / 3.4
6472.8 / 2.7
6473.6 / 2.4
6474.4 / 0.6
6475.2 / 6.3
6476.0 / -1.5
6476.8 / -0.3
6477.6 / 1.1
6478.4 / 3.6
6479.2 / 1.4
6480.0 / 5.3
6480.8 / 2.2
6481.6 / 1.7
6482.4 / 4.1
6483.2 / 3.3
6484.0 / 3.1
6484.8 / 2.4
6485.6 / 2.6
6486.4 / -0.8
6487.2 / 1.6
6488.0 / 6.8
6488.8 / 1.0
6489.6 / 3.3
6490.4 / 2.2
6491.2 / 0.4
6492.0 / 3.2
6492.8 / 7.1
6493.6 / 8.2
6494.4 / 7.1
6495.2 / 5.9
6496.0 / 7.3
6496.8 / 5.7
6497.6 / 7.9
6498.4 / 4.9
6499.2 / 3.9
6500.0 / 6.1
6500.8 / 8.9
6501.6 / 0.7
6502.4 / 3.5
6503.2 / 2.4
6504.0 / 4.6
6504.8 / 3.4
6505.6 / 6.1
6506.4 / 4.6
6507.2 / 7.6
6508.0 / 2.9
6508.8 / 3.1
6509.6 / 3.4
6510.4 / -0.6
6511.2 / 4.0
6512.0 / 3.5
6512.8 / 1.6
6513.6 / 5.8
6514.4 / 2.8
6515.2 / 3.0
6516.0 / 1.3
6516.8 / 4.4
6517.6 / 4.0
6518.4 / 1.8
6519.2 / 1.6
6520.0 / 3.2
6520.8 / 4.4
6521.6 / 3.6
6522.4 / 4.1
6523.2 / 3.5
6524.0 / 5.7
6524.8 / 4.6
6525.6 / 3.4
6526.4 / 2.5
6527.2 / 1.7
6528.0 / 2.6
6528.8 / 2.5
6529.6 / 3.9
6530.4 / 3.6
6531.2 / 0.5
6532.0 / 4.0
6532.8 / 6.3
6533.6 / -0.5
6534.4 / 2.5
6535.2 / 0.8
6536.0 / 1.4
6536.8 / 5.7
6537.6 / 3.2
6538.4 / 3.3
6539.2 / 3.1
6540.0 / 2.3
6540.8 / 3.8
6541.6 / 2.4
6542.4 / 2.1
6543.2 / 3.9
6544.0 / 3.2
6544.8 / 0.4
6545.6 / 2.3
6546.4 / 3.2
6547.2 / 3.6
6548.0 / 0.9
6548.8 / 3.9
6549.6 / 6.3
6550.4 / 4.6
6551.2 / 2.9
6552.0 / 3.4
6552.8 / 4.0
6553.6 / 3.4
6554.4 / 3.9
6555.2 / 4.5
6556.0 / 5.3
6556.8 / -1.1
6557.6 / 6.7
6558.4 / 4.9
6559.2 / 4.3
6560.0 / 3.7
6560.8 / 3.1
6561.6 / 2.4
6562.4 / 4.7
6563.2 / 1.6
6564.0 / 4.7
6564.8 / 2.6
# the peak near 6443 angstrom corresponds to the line C IV 1549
